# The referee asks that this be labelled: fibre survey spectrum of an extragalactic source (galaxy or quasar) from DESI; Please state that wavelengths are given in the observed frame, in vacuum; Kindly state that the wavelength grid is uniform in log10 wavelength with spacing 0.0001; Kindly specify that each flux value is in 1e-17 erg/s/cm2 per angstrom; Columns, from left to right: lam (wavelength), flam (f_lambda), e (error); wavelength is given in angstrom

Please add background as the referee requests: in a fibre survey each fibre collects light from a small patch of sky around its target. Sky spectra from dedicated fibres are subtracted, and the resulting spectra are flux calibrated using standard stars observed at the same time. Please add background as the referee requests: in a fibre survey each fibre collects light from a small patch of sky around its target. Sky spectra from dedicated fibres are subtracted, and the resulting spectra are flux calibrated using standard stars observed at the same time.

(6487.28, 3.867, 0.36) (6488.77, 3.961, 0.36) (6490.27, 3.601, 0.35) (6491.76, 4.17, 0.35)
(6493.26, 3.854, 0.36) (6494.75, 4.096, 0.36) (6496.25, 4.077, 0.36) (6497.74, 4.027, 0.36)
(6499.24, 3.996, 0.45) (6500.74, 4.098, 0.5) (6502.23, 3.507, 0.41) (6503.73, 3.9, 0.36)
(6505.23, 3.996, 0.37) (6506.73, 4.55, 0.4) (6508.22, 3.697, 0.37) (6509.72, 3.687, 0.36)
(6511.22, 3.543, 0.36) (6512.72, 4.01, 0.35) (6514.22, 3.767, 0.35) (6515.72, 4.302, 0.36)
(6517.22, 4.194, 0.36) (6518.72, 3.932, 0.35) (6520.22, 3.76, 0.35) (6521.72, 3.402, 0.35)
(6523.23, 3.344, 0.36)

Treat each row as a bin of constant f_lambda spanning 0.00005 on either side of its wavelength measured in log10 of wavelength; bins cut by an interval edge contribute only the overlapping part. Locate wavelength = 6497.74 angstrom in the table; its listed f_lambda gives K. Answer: 4.027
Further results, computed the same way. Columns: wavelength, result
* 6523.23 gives 3.344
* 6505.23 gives 3.996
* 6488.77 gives 3.961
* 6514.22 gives 3.767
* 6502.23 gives 3.507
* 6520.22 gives 3.76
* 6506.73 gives 4.55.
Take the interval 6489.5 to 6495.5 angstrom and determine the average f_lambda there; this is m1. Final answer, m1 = 3.93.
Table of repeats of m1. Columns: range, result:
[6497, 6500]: 4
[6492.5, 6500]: 4.01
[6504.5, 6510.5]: 3.98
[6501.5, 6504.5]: 3.7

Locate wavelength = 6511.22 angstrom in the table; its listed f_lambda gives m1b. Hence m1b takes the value 3.543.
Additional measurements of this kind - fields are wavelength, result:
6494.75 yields 4.096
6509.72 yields 3.687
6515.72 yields 4.302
